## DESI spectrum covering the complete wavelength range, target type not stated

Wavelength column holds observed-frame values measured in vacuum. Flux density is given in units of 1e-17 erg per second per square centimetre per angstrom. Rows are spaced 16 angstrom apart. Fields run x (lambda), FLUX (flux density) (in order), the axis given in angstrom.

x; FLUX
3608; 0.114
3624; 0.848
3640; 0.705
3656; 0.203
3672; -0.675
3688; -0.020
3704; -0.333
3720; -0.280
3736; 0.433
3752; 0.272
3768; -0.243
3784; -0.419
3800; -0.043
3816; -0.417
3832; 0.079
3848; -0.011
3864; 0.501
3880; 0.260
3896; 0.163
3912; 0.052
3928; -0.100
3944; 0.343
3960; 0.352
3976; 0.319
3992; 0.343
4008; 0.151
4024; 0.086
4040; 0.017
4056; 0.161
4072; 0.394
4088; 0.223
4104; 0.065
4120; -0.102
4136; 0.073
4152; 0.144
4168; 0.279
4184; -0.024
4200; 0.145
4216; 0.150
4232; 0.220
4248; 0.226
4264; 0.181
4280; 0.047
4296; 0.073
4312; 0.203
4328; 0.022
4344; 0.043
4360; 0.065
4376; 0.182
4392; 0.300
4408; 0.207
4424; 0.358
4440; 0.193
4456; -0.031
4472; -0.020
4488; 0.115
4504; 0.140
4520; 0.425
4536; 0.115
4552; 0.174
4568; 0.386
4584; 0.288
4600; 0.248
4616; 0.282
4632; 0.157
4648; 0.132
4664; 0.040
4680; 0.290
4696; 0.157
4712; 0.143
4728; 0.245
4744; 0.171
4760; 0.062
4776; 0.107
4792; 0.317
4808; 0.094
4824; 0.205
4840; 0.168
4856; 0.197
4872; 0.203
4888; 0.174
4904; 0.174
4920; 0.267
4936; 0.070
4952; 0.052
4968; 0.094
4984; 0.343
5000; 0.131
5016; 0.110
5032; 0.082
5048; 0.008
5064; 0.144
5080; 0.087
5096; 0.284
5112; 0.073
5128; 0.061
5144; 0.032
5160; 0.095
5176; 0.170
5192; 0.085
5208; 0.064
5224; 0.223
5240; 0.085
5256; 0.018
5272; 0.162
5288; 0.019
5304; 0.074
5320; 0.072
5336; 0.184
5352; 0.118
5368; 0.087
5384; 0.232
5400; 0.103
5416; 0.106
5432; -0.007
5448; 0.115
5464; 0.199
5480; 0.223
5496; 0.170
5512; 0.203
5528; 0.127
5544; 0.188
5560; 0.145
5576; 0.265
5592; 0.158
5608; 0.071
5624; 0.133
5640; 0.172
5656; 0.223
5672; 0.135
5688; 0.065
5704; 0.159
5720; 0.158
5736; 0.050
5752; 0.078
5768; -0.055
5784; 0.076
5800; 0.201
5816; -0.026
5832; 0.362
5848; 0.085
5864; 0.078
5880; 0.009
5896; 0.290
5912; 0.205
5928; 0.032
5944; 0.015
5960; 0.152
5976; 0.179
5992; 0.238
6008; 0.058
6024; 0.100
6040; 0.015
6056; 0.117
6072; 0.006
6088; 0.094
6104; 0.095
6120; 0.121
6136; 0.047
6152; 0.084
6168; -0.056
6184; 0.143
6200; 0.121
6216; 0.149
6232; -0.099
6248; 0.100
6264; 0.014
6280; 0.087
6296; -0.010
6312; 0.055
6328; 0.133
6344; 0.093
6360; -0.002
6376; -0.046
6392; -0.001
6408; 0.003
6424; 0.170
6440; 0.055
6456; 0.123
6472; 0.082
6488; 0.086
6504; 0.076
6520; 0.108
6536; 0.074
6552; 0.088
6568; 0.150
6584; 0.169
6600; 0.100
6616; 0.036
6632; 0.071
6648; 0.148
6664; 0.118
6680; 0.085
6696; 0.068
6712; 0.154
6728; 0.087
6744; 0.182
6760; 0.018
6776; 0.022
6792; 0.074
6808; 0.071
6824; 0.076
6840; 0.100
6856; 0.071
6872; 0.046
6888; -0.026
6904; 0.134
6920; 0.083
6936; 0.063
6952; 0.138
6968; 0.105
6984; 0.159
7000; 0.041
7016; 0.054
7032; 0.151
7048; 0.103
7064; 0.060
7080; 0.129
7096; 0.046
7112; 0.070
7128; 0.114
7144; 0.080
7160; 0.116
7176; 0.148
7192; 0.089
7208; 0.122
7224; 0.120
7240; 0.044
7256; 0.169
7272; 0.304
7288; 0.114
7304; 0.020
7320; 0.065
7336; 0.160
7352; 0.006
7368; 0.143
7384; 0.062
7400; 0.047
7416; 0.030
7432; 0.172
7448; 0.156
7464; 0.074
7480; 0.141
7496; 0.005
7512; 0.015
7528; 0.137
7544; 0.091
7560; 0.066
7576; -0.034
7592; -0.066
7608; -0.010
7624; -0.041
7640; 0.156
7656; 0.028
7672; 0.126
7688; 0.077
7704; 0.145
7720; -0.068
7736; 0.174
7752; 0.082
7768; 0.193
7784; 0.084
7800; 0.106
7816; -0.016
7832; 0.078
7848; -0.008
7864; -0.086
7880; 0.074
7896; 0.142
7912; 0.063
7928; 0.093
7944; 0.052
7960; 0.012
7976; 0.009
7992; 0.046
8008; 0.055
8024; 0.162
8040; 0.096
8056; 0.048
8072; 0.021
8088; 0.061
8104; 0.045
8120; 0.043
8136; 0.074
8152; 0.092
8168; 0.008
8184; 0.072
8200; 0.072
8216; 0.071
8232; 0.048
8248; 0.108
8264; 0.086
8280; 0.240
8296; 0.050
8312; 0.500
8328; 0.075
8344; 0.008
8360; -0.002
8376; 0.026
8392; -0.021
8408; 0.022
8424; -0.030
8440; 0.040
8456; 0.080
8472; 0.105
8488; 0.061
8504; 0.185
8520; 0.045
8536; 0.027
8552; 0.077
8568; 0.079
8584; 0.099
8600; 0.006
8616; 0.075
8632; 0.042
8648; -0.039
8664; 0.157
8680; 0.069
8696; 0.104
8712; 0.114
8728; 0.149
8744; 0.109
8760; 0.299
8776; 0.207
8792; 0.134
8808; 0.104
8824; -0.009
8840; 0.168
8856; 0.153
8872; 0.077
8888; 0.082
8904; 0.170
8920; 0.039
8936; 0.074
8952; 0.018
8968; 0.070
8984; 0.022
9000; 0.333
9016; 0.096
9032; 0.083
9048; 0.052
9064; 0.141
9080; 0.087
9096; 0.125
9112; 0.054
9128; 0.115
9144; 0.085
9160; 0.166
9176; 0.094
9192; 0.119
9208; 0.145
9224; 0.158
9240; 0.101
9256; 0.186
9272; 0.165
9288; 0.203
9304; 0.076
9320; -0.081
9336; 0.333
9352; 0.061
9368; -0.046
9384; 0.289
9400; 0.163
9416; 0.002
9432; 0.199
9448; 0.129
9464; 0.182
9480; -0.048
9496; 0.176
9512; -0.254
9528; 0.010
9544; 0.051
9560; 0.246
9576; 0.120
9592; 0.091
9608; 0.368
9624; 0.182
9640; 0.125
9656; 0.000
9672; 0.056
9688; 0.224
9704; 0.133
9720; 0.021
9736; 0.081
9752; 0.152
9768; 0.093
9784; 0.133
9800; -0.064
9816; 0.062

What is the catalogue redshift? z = 1.23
